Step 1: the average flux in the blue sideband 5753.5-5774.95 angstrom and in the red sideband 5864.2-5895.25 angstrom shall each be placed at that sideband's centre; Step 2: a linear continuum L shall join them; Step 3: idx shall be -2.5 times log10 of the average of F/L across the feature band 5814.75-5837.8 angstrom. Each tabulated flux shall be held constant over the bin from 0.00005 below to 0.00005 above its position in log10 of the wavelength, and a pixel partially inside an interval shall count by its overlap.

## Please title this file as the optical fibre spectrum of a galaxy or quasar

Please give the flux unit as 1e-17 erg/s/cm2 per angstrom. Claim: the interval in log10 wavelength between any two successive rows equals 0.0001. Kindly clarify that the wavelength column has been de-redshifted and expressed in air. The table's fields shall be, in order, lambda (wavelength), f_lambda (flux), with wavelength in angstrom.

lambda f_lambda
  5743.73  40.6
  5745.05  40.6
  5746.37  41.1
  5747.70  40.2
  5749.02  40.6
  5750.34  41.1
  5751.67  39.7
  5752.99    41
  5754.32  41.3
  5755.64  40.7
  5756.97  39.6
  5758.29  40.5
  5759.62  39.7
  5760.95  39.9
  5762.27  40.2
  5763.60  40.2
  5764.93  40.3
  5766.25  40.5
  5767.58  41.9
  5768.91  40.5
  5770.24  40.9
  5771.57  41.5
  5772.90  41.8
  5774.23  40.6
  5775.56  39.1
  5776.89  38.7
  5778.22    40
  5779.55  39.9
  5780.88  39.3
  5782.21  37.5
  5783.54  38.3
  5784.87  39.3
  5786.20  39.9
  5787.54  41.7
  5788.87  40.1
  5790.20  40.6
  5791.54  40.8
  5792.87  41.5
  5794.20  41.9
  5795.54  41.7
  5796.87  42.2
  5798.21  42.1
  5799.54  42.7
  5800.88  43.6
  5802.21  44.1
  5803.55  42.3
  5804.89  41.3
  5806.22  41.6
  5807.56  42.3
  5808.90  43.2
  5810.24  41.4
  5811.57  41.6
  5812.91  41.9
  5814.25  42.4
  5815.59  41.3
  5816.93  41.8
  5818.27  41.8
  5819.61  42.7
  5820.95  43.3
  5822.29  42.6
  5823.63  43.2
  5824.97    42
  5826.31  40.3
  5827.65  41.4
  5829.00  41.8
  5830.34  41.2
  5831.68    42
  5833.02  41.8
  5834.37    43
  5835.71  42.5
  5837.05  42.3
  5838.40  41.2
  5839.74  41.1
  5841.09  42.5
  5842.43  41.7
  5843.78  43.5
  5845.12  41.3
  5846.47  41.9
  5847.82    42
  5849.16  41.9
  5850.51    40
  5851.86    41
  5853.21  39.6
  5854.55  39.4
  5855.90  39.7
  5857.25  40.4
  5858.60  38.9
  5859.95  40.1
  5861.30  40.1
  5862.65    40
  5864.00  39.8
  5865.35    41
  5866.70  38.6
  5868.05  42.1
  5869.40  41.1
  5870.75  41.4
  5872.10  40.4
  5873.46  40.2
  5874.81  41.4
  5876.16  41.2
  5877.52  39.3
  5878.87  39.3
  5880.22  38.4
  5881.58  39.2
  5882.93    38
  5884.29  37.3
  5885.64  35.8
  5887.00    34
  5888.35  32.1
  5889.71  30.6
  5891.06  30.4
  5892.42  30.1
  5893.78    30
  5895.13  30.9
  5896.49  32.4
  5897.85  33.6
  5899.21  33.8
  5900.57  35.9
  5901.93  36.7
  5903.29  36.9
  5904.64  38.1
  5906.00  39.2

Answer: -0.09 mag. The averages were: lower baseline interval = 40.6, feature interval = 42.1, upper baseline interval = 37.2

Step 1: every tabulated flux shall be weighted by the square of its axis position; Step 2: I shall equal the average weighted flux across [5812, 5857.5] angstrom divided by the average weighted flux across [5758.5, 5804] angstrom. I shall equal 1.04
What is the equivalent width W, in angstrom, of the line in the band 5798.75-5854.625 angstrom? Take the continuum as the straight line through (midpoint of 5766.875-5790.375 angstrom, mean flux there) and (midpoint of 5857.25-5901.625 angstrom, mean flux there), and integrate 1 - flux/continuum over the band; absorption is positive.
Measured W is -4.7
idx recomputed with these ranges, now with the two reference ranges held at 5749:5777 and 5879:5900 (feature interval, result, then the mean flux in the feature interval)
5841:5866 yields -0.14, 40.7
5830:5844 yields -0.15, 42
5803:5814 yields -0.10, 42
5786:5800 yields -0.07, 41.4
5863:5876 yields -0.16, 40.7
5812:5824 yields -0.13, 42.3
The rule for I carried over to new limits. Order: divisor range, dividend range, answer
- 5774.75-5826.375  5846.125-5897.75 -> 0.94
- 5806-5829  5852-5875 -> 0.97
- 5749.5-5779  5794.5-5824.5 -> 1.06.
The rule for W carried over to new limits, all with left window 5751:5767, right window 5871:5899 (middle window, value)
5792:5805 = -1.16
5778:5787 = 0.07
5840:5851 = -1.38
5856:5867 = -0.98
